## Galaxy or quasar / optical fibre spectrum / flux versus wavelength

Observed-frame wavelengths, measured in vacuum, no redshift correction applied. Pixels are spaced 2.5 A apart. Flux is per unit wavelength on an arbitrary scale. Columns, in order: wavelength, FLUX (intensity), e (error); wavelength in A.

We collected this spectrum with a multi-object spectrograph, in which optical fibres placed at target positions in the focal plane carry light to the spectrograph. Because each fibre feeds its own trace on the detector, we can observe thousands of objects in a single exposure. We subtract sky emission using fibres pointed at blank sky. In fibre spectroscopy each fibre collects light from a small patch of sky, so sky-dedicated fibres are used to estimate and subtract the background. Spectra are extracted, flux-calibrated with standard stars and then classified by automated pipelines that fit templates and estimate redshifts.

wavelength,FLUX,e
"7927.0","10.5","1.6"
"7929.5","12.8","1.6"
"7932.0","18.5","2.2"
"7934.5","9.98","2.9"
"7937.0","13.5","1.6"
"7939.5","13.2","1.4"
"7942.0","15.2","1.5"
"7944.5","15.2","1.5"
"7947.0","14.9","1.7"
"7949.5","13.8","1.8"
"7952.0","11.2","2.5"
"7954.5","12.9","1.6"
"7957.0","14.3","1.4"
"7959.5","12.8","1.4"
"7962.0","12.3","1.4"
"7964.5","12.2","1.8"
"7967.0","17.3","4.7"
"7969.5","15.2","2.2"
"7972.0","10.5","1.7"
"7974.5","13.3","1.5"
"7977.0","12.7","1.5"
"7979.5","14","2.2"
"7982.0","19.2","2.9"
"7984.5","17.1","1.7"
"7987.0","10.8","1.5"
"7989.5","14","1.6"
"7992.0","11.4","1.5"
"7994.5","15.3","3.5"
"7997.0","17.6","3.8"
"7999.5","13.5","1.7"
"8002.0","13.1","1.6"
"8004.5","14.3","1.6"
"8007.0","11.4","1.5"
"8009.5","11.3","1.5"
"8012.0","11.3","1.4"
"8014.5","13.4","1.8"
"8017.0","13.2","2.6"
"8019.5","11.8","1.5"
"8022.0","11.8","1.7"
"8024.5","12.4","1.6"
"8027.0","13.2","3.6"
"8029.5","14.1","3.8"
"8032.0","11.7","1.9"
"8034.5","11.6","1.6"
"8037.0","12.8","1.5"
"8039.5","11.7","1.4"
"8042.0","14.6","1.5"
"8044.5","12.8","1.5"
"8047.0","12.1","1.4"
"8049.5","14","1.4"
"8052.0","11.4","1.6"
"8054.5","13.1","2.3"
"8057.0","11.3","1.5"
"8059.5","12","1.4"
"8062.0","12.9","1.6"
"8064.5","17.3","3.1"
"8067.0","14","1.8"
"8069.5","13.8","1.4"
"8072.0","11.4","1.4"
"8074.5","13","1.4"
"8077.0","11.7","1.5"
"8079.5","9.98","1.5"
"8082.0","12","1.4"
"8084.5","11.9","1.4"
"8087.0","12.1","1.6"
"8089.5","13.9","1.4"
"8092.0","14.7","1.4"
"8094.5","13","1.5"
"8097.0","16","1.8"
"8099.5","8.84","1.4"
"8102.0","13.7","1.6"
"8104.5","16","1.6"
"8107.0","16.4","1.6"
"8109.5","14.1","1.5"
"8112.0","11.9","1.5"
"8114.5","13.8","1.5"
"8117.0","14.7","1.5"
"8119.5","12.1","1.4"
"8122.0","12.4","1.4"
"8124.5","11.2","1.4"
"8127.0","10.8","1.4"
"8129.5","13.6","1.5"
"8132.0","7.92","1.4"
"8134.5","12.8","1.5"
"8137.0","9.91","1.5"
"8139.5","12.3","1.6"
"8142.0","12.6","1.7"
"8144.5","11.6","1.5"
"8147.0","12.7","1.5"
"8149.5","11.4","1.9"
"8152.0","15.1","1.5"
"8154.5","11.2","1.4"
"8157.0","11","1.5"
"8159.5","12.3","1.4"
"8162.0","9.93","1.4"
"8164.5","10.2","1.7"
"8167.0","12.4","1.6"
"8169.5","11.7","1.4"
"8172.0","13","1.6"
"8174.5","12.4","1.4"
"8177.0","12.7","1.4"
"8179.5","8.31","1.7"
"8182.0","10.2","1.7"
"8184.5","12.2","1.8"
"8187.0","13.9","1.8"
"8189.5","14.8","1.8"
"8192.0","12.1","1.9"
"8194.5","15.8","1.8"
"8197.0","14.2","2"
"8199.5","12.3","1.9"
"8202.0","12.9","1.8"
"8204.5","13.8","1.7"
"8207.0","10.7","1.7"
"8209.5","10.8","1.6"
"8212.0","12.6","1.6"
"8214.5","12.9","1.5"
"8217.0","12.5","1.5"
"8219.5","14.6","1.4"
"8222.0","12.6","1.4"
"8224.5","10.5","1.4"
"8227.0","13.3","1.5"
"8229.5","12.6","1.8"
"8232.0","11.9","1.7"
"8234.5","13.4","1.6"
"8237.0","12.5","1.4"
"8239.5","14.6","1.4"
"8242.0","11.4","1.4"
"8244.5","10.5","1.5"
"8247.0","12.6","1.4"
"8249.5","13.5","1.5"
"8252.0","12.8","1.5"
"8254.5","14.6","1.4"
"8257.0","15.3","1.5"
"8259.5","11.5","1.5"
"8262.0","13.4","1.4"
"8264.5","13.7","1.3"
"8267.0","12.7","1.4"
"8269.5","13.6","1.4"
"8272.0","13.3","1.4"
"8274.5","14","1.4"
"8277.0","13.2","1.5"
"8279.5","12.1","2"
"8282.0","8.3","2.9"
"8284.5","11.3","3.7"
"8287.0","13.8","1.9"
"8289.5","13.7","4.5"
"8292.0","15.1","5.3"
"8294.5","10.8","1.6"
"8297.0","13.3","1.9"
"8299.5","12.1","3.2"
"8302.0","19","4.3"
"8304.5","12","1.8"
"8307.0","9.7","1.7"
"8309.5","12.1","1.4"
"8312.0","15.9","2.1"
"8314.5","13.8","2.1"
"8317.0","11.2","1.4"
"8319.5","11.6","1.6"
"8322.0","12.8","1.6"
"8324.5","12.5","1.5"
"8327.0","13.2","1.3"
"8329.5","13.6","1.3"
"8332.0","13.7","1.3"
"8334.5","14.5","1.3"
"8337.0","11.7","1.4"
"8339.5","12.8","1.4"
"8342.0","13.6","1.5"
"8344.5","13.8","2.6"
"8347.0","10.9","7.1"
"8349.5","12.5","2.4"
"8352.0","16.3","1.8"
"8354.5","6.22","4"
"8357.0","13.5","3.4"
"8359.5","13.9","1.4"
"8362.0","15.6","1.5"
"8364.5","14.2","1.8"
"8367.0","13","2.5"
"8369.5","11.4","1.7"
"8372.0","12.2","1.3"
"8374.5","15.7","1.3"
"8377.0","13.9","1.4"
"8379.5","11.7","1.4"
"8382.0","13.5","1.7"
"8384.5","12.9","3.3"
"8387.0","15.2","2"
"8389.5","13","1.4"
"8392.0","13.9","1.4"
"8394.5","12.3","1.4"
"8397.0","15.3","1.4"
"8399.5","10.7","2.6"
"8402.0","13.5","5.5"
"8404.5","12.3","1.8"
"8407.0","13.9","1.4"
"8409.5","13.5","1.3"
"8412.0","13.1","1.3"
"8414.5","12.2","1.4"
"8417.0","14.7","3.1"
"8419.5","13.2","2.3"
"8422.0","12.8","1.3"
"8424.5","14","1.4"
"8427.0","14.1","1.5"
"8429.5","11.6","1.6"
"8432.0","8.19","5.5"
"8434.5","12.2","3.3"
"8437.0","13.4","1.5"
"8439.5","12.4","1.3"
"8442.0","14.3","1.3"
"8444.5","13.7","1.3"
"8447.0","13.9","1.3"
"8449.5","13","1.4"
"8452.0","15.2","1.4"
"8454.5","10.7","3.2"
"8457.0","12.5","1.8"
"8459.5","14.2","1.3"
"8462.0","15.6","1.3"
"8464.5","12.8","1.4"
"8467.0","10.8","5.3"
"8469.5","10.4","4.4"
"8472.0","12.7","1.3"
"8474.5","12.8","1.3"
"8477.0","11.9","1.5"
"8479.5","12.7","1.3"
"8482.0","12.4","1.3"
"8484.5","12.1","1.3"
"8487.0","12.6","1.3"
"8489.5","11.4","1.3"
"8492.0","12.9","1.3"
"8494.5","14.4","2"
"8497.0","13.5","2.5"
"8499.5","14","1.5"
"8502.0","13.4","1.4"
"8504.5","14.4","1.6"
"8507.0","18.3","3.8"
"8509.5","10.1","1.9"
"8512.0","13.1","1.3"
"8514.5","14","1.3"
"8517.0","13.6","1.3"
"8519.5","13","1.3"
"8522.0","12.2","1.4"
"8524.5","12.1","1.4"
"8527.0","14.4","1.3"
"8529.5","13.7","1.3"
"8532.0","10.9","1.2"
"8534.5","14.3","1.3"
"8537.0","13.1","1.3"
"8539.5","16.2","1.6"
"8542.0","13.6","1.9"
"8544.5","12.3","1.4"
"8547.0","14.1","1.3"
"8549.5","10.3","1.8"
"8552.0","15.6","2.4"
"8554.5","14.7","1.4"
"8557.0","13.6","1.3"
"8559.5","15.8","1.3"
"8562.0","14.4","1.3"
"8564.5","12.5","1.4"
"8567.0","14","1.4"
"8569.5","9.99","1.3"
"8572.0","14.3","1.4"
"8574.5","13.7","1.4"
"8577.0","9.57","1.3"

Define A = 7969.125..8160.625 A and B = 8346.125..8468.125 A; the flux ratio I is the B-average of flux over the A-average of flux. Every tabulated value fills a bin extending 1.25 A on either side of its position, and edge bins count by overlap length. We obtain 1.01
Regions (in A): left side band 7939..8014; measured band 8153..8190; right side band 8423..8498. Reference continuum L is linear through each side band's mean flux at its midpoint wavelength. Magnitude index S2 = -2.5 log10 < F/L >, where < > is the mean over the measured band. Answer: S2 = 0.14 mag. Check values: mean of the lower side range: 13.7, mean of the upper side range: 12.7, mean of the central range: 11.7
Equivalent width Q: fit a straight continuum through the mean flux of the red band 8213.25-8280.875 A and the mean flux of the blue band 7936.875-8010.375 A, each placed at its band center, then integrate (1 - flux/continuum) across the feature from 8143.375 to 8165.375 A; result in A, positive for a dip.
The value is 2.5 A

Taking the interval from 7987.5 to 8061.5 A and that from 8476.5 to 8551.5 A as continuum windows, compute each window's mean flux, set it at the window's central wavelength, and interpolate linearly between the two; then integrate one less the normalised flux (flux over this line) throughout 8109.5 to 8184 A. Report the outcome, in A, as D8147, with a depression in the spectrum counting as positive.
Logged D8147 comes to 6.2 A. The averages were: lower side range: 12.8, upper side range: 13.2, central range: 11.8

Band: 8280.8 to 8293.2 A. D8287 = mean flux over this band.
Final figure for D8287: 12.4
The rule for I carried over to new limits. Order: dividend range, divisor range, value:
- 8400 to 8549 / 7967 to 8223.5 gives 1.02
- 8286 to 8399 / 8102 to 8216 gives 1.06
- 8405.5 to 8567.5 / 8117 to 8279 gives 1.06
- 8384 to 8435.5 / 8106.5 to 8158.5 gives 1.06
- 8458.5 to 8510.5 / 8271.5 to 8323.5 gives 1.02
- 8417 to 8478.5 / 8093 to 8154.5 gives 1.01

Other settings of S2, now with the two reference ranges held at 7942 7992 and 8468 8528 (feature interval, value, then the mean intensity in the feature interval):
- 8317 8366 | 0.02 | 12.9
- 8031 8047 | 0.10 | 12.5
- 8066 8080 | 0.11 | 12.4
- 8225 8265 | 0.04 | 12.9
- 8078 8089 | 0.17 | 11.7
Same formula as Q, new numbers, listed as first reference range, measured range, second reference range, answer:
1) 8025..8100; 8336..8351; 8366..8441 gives 0.4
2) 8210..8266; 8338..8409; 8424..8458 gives -1.8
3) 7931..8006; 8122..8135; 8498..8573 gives 2.4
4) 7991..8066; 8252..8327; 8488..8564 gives 1.7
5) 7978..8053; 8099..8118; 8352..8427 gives -0.9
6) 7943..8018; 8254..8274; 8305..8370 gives -0.7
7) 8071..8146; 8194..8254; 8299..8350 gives 0.4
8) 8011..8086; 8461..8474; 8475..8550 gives 0.7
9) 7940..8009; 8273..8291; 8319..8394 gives 1.2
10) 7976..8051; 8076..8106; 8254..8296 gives 0.7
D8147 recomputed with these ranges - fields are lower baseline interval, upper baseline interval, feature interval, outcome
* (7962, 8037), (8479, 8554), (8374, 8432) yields 0.5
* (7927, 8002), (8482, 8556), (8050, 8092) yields 3.3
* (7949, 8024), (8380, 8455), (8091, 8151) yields 2.8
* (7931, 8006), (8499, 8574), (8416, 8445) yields 1.6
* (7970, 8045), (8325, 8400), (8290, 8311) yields 0.2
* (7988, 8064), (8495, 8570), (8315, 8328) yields 0.9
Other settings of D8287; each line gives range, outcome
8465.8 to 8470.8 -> 10.6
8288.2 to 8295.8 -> 13.2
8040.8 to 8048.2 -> 13.2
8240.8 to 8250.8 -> 12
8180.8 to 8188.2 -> 12.1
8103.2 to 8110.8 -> 15.5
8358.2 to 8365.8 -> 14.5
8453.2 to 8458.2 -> 11.6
